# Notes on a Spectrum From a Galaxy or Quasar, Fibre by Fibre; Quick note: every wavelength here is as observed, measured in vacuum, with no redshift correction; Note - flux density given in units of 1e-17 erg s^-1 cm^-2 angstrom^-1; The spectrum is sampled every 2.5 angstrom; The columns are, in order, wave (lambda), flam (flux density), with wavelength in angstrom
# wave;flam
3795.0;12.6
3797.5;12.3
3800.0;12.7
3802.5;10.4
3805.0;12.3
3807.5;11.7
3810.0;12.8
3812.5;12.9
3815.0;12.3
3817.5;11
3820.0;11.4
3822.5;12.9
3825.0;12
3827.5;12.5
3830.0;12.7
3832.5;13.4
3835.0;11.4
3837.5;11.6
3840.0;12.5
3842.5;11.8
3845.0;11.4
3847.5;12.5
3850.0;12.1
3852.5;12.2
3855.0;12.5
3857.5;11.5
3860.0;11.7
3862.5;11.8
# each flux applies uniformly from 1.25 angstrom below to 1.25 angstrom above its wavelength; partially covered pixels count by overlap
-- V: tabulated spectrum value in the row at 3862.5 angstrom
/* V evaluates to 11.8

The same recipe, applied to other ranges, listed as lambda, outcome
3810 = 12.8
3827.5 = 12.5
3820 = 11.4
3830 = 12.7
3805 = 12.3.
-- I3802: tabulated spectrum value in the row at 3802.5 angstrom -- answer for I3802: 10.4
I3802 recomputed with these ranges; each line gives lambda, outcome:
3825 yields 12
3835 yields 11.4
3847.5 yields 12.5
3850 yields 12.1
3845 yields 11.4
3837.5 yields 11.6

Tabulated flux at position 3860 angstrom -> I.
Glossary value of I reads 11.7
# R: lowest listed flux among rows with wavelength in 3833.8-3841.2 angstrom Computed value 11.4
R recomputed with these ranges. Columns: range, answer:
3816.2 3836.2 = 11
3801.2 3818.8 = 10.4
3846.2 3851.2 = 12.1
